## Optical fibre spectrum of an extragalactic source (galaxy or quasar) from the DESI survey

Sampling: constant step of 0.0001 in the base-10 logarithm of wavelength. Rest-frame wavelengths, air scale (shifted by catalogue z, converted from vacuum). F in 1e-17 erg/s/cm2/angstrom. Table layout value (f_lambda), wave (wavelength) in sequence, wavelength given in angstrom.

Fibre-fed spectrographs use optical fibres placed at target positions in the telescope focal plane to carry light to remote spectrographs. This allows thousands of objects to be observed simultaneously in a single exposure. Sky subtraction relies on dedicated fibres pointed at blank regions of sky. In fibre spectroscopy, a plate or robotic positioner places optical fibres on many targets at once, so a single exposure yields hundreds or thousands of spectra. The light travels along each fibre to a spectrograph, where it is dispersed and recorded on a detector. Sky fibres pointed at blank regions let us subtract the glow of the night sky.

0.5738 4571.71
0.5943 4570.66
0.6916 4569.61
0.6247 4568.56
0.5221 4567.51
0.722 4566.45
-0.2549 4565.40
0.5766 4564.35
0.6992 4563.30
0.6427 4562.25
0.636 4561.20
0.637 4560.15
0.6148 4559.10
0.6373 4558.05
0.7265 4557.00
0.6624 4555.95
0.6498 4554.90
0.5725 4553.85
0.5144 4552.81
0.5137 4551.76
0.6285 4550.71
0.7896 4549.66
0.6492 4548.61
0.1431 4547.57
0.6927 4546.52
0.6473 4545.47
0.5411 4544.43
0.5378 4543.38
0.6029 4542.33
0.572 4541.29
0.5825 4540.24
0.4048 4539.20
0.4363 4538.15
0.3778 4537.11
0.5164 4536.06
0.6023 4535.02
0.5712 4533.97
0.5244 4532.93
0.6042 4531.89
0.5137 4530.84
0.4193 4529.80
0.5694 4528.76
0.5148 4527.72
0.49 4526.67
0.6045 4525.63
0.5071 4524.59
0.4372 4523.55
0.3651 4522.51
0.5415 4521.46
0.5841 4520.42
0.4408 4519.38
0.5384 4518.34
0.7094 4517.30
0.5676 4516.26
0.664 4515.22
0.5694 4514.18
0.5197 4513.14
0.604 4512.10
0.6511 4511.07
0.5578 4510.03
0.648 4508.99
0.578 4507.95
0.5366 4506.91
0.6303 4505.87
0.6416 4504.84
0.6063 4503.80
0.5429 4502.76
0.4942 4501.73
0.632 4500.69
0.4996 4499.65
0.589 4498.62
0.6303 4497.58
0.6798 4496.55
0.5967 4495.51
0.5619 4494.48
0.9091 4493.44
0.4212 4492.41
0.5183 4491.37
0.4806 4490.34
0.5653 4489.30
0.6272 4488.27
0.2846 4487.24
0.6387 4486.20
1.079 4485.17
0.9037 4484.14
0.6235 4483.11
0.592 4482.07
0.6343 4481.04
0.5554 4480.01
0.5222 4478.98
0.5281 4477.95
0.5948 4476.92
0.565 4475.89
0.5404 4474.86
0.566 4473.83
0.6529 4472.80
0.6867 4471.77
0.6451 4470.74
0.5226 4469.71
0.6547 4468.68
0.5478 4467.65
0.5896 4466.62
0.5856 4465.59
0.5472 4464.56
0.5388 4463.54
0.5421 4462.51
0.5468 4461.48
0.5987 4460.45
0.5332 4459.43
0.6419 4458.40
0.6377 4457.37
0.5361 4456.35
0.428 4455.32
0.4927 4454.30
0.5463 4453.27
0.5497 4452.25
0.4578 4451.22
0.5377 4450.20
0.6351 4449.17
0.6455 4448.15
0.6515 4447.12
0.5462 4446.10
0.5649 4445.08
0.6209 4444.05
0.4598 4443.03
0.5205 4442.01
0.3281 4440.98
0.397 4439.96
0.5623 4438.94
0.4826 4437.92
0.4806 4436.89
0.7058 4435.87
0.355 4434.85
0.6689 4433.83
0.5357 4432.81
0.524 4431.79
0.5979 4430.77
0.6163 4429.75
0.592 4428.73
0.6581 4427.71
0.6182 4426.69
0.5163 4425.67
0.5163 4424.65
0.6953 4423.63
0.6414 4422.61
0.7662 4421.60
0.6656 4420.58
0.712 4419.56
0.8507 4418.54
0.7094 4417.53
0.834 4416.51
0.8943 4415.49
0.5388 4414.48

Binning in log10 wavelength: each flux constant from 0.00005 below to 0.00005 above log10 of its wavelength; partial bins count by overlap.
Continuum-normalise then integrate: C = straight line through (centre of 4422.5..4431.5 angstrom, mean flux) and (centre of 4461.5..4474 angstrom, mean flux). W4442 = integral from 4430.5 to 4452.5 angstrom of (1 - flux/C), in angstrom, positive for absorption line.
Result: 2.2 angstrom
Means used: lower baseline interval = 0.602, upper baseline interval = 0.589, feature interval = 0.537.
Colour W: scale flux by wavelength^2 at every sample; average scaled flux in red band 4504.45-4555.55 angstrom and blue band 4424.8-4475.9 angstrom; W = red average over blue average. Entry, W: 1.02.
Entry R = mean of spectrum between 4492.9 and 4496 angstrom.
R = 0.689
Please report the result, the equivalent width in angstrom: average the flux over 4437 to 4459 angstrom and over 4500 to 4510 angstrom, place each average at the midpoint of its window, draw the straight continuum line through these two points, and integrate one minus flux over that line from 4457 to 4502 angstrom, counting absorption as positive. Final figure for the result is -2.8 angstrom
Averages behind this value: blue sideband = 0.534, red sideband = 0.586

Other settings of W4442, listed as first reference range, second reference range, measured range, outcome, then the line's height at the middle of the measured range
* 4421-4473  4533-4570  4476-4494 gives -1.6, 0.565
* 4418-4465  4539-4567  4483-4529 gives -1.2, 0.57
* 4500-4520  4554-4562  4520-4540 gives 3.5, 0.611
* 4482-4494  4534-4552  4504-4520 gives 0.2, 0.597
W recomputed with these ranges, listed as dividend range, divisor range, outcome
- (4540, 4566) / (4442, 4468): 1.06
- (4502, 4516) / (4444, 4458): 1.09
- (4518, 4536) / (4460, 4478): 0.92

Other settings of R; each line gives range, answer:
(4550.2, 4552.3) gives 0.569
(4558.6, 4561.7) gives 0.629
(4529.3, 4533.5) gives 0.517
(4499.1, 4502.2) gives 0.543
